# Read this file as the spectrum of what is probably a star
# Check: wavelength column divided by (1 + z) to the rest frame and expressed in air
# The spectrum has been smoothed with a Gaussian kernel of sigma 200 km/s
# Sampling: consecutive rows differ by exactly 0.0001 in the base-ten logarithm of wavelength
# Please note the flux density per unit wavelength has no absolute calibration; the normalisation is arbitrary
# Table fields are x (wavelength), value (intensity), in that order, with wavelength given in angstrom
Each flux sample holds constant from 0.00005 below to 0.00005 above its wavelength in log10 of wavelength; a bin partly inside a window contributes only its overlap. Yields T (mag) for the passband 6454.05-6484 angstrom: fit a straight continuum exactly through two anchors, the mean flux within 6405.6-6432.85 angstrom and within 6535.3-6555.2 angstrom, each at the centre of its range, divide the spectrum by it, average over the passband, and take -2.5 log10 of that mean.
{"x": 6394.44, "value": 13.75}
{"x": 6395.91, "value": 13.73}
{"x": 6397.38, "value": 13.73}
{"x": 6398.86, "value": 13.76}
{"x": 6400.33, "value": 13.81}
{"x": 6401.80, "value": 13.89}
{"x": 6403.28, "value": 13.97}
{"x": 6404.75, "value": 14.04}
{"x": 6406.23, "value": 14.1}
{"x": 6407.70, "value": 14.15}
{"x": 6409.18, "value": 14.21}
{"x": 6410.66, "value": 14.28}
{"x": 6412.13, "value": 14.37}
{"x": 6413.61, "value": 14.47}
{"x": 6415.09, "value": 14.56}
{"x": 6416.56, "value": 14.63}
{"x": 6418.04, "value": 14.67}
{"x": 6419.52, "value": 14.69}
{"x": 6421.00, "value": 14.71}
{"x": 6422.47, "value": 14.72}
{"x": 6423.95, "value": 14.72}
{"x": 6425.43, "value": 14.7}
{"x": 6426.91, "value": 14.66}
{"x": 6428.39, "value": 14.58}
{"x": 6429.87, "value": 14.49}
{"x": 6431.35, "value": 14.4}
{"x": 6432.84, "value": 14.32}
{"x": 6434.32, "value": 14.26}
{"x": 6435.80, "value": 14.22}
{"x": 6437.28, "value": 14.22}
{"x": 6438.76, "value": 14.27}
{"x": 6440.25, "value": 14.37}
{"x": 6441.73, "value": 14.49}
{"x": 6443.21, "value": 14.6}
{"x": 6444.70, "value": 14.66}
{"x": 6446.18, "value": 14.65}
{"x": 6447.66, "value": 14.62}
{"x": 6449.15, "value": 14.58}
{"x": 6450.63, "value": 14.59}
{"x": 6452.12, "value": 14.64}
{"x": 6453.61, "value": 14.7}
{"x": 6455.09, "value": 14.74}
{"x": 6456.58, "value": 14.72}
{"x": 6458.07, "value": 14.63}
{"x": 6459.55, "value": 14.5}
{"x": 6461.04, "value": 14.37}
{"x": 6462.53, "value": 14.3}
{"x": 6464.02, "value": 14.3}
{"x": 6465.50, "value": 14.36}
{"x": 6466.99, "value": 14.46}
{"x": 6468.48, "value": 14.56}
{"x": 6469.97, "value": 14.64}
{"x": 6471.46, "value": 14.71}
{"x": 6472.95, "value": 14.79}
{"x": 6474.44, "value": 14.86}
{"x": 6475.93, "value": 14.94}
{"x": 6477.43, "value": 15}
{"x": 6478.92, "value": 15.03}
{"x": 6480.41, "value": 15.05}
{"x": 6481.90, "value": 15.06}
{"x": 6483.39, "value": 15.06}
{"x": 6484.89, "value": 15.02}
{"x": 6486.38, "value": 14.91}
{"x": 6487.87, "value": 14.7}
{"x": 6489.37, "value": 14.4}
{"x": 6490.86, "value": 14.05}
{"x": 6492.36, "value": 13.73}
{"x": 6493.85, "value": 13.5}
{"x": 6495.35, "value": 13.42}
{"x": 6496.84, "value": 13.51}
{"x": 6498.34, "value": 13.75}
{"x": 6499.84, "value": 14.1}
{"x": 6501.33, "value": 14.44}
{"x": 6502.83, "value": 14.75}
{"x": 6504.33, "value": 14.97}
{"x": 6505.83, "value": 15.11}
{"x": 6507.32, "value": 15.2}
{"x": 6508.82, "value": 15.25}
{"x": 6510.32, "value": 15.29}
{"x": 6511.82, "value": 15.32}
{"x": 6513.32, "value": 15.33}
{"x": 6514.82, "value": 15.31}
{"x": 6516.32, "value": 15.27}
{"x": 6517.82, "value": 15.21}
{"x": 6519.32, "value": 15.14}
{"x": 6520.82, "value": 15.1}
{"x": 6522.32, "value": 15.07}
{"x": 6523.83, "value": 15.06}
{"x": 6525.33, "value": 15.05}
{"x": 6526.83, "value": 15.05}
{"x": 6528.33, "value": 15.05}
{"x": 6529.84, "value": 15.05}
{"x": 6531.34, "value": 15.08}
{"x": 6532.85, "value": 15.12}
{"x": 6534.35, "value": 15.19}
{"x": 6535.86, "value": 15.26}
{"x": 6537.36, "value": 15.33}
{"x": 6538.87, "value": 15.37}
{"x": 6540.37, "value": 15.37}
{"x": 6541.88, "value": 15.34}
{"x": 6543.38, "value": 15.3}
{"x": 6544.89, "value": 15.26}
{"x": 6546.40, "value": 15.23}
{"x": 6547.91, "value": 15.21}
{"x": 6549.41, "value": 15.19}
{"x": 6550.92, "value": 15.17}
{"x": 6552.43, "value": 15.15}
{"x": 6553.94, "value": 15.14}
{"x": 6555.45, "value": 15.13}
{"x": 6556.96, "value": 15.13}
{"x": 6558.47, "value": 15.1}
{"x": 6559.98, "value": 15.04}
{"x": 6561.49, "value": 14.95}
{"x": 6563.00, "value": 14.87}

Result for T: 0.01 mag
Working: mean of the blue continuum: 14.5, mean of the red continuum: 15.3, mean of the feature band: 14.7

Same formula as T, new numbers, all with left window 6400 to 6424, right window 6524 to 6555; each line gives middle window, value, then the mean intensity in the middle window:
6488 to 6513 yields 0.04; 14.4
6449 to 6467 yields 0.01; 14.5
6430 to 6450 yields 0.01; 14.4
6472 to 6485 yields -0.01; 15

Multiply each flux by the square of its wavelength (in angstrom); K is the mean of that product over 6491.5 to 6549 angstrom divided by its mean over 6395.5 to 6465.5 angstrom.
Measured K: 1.07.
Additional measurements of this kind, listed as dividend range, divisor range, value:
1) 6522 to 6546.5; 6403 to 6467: 1.08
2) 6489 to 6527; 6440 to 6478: 1.02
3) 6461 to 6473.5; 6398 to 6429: 1.03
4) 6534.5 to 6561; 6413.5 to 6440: 1.09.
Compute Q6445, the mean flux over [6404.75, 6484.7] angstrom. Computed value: 14.6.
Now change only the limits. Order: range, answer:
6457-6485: 14.7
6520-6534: 15.1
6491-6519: 14.6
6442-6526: 14.7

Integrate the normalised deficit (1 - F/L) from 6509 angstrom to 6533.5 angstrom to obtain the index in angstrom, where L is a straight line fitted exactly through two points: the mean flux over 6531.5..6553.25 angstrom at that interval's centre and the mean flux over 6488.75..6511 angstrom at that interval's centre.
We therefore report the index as -0.59 angstrom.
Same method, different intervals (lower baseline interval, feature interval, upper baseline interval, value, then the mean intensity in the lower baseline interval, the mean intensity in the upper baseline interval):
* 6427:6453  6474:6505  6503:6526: 0.9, 14.5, 15.2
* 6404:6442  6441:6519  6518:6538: 0.8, 14.4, 15.1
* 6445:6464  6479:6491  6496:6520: -0.1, 14.6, 14.9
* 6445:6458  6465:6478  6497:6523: 0.0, 14.7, 14.9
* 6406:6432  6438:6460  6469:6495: 0.0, 14.5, 14.7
